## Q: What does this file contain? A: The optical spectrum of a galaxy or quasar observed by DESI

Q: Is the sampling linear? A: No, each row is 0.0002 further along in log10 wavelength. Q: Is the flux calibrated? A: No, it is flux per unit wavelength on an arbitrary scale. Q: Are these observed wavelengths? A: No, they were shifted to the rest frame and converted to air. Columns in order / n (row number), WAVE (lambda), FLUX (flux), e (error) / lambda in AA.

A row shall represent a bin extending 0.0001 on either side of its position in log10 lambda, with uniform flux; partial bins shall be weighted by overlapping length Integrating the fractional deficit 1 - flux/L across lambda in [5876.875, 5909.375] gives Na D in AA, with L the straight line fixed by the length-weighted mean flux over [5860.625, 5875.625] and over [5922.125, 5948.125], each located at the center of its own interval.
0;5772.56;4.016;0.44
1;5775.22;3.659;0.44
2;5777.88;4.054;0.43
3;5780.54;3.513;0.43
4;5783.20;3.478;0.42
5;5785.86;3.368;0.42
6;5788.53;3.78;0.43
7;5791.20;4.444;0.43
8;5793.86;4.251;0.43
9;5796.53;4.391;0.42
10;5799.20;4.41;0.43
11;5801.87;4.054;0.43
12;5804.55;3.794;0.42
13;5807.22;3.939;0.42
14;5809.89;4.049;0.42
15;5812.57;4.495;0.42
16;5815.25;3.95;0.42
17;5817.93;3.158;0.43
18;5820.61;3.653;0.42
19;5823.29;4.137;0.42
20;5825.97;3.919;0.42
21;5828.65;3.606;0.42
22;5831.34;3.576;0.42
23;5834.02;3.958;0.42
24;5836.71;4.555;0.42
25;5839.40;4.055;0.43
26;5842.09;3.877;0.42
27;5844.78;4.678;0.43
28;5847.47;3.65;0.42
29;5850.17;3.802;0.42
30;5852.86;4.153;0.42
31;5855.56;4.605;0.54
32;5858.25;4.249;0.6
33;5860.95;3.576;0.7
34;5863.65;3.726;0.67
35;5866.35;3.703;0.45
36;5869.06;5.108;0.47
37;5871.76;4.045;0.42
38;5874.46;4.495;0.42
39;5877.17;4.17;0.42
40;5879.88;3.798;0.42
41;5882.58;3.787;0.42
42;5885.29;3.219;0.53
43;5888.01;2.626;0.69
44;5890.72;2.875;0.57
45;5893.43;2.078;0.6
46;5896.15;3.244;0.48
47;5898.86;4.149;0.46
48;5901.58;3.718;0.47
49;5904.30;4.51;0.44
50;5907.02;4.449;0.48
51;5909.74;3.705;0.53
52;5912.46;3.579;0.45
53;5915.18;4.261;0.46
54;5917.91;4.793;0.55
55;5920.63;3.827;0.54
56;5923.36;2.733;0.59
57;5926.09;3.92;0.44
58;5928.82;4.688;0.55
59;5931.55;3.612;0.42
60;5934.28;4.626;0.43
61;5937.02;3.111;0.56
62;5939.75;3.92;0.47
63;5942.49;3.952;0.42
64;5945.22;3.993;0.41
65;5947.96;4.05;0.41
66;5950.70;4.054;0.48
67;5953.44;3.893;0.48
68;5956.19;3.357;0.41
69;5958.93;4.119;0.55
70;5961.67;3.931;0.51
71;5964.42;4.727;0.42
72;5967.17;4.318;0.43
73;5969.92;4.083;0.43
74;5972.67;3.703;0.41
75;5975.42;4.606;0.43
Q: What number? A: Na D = 4.0 AA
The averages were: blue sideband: 4.14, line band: 3.54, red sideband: 3.86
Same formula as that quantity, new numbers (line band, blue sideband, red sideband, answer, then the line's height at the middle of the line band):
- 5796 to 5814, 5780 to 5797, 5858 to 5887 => -1.2 AA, 3.9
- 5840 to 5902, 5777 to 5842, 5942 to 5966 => 2.7 AA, 3.97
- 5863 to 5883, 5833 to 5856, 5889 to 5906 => -2.0 AA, 3.76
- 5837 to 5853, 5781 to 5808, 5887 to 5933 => -0.8 AA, 3.86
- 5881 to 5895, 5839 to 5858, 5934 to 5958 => 3.8 AA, 4.02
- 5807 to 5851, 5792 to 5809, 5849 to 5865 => 1.5 AA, 4.09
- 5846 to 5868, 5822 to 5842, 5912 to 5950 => 0.0 AA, 3.96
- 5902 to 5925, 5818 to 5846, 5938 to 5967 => 0.1 AA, 3.99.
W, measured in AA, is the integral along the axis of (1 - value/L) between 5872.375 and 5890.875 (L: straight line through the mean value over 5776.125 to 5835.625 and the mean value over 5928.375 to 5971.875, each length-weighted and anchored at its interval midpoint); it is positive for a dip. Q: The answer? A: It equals 1.5 AA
